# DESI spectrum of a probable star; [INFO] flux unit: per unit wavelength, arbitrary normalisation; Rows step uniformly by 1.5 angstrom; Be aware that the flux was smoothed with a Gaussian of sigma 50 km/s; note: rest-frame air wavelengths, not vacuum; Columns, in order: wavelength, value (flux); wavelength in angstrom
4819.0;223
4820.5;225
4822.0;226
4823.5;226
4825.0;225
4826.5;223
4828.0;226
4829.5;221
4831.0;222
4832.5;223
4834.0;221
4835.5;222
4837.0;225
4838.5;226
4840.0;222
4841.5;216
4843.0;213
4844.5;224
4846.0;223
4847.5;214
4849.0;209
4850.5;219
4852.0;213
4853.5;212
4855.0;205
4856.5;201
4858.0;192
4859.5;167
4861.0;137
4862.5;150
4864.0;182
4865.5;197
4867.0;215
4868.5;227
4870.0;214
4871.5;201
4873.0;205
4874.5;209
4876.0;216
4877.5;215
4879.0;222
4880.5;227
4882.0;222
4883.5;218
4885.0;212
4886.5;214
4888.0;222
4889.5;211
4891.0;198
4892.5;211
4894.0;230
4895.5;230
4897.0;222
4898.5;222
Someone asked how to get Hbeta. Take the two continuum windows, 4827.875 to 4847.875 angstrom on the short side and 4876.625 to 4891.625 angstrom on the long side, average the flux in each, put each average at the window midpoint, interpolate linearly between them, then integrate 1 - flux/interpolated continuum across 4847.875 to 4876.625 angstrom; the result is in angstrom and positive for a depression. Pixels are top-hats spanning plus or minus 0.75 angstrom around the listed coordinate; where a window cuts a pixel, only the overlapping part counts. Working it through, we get 2.6 angstrom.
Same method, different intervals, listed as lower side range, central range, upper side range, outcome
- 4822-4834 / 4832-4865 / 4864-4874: 1.67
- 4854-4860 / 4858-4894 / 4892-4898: 0.76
